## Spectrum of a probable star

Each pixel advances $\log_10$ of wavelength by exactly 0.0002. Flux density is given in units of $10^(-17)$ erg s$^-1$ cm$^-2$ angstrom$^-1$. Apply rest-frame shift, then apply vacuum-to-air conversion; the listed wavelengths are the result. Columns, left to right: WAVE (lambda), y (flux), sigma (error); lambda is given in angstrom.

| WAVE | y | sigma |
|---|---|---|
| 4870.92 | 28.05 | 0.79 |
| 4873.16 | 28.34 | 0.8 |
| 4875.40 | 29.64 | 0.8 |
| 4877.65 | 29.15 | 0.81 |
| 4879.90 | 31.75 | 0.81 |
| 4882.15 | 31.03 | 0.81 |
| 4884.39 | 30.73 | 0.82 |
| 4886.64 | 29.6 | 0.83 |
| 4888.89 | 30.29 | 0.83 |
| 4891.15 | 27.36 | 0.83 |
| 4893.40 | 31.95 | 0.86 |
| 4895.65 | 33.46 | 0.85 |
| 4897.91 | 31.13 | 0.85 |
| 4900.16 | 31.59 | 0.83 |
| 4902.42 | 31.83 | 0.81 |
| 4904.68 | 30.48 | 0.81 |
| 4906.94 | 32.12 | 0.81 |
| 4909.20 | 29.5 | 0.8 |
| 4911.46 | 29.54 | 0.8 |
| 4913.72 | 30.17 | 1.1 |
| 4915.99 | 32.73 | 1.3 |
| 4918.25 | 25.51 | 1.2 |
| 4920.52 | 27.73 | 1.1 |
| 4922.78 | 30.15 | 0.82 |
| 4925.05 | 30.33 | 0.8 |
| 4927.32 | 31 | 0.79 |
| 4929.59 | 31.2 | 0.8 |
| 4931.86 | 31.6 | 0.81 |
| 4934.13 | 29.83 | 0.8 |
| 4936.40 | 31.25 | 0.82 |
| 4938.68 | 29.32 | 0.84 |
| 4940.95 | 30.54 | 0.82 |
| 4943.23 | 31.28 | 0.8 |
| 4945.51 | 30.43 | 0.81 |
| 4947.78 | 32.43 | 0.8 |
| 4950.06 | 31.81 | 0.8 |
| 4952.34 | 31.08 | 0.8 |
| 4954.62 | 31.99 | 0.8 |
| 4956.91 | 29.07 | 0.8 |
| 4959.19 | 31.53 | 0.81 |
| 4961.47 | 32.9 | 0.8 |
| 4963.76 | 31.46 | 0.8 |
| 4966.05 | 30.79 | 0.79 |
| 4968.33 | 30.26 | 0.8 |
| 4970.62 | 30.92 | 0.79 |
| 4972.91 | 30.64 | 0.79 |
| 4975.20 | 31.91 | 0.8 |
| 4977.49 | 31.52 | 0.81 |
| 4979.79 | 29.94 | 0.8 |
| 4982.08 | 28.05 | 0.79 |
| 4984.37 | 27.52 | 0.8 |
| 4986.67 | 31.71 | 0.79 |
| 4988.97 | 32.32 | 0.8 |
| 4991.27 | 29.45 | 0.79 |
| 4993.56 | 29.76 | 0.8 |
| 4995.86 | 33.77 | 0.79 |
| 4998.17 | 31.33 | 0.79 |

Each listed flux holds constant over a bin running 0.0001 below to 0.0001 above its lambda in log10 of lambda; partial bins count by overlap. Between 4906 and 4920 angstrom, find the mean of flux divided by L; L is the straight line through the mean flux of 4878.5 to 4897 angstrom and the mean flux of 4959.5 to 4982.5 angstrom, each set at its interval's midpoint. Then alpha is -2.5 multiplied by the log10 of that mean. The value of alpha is 0.04 mag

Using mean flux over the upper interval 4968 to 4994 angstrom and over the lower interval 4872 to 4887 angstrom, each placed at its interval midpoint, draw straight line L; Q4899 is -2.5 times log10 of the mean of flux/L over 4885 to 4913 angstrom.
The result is -0.02 mag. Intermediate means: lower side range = 30.1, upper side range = 30.4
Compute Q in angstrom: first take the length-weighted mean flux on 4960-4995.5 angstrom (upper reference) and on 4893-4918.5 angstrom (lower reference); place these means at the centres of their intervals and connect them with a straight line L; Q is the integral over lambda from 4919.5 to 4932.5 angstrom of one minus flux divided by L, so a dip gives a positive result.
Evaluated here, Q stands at 0.2 angstrom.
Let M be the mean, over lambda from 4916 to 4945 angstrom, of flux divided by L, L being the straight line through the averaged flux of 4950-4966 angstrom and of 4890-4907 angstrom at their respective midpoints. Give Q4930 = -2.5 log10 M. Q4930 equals 0.04 mag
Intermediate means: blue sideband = 31.2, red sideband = 31.3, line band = 30.1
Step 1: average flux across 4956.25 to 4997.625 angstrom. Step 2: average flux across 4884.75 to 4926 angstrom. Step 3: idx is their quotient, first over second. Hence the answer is 1.02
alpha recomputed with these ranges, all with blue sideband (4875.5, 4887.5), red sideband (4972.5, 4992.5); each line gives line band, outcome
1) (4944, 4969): -0.03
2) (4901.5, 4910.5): -0.02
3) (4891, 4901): -0.04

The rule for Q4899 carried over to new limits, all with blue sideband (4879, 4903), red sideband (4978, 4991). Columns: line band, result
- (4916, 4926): 0.06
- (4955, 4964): -0.04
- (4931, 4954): -0.02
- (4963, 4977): -0.03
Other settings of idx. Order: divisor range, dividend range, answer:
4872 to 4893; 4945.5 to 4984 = 1.04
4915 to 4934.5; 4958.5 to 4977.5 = 1.04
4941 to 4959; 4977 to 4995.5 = 0.97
